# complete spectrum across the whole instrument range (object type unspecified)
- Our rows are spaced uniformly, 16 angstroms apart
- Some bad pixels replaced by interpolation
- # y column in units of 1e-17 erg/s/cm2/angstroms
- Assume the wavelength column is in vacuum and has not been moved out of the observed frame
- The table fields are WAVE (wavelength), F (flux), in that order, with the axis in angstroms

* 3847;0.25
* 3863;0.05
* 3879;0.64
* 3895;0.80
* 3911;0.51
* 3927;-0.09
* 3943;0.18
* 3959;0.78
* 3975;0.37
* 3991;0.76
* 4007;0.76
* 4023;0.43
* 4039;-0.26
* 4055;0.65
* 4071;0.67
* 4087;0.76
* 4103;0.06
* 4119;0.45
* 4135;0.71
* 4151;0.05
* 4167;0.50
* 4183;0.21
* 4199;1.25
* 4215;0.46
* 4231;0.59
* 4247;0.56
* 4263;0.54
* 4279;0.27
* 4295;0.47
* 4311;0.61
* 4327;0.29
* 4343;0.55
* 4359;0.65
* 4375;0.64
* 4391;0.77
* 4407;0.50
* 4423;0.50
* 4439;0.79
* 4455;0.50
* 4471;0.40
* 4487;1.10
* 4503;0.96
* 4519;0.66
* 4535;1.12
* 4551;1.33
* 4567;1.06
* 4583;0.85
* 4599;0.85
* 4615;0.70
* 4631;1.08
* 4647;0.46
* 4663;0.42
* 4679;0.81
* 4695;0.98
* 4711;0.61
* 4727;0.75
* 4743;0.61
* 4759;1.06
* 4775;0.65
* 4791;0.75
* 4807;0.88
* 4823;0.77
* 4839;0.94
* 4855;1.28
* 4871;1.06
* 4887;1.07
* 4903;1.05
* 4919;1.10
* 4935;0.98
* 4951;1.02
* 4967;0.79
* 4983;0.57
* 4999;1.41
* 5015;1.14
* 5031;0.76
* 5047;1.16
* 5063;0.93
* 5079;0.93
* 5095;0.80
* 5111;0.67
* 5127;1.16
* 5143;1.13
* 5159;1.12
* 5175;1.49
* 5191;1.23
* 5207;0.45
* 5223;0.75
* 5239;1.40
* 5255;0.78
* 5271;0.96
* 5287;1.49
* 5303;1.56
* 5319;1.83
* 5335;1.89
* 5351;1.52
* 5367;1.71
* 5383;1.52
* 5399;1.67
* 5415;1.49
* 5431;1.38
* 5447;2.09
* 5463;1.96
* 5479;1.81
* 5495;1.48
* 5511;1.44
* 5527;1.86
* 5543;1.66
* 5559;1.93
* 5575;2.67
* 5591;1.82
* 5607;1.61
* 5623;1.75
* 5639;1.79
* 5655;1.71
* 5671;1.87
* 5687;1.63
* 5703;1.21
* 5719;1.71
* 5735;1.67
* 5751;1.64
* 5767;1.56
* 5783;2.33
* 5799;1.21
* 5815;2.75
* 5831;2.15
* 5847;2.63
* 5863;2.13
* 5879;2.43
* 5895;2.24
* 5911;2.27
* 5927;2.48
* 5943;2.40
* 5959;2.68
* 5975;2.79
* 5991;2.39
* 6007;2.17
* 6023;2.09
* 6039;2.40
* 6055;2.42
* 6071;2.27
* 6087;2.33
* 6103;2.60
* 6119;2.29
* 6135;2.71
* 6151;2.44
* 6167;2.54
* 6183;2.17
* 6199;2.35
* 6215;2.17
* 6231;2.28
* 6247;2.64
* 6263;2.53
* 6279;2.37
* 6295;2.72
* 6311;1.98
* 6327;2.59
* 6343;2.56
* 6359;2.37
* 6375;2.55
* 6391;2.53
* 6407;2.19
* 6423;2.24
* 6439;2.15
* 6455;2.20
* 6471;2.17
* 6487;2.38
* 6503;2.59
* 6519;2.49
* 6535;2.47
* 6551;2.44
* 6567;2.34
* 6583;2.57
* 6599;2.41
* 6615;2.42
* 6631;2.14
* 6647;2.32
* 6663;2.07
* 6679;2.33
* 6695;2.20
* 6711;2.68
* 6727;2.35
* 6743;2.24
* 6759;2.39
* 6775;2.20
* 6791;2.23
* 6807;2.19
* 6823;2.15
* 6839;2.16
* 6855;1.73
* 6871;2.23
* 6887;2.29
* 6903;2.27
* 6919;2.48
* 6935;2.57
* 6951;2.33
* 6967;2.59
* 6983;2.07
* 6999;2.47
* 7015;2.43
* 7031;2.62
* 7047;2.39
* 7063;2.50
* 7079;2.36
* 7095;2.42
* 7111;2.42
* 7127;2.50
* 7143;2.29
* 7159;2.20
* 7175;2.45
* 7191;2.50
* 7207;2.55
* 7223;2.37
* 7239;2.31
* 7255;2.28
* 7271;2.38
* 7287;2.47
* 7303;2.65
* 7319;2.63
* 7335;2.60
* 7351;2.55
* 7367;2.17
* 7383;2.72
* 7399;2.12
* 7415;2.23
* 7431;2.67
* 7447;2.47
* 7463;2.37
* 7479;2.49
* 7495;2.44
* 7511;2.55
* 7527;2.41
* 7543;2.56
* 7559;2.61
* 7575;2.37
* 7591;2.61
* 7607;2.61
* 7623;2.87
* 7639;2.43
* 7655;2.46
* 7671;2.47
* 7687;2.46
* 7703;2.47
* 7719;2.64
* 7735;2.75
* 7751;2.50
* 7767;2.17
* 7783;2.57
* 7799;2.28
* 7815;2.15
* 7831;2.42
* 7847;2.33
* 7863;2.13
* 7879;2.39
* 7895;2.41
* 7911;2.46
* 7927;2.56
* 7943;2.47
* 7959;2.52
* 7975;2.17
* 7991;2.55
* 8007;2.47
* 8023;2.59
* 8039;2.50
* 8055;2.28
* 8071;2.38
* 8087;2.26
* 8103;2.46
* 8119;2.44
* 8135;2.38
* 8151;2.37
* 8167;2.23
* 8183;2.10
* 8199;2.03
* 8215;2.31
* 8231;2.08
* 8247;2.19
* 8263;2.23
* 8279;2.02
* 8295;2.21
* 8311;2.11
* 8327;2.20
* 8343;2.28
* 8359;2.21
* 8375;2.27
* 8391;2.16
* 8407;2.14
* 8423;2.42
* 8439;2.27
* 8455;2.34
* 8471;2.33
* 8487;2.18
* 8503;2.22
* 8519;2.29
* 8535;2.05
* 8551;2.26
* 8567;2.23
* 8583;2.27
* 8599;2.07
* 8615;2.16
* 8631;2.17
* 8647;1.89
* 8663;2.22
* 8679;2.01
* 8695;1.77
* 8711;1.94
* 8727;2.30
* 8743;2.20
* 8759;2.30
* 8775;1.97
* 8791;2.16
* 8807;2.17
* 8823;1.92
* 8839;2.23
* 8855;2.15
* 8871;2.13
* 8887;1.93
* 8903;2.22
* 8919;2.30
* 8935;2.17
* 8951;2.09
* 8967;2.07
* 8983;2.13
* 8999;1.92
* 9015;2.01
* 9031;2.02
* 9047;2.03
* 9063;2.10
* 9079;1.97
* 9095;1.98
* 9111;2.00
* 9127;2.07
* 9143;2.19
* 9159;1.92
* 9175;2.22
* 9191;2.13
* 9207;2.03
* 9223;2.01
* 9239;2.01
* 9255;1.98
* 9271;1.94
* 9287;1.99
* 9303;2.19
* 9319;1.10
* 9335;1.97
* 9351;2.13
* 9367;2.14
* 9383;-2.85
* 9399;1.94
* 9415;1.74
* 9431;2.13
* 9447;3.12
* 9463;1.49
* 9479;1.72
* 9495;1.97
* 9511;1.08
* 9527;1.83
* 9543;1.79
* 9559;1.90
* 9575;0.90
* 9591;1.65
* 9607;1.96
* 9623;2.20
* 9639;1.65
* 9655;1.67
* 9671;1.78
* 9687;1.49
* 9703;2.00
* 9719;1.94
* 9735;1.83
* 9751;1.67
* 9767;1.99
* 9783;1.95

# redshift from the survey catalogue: 0.32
